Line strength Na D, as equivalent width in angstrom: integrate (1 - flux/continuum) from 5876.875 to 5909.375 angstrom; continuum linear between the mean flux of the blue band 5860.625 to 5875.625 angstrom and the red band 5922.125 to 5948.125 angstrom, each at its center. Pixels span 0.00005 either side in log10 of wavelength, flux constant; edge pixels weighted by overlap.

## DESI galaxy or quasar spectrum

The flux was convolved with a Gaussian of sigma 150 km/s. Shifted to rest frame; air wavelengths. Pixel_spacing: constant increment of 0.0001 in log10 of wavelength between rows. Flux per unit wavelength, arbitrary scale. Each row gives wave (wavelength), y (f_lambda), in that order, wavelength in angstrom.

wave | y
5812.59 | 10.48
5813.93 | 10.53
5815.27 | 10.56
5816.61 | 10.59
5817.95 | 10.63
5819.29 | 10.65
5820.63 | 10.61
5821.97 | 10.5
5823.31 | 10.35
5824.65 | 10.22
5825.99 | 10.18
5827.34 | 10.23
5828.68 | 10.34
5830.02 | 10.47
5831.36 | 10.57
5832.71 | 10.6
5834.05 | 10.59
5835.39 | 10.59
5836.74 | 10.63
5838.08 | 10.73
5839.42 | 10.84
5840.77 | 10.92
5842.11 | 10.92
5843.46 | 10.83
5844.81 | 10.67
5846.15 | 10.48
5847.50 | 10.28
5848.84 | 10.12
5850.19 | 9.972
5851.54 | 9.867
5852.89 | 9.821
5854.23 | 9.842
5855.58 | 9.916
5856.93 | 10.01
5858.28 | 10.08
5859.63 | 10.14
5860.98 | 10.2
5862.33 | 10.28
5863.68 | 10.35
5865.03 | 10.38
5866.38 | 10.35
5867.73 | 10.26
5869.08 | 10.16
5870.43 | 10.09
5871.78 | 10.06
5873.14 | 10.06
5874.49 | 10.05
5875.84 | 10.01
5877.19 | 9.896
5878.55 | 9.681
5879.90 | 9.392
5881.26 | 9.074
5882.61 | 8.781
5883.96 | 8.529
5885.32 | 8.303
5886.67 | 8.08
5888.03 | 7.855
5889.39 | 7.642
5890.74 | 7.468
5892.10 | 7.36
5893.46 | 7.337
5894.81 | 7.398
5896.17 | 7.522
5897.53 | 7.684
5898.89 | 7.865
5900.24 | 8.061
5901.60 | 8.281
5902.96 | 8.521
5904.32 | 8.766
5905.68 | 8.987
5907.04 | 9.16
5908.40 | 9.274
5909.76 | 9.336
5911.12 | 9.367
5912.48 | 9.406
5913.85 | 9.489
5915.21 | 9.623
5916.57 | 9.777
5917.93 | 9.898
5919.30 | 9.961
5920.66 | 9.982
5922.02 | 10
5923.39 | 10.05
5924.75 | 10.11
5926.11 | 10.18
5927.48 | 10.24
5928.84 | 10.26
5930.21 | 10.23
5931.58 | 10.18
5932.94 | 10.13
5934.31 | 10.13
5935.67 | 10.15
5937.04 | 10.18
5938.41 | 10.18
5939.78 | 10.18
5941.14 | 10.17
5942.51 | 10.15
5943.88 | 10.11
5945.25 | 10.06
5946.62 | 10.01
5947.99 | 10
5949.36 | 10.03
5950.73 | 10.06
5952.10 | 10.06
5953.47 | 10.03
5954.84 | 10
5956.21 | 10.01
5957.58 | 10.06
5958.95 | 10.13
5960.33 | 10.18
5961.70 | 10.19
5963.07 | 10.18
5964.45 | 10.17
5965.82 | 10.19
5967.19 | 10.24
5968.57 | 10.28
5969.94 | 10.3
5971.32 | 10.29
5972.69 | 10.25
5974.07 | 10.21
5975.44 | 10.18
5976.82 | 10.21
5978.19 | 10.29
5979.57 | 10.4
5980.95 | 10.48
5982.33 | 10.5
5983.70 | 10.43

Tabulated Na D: 5.8 angstrom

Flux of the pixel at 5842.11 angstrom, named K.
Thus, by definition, 10.92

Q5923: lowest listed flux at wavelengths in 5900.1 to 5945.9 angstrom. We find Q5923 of 8.061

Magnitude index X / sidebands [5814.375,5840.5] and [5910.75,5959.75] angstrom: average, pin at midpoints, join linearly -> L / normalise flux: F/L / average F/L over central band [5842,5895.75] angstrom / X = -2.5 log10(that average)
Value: 0.09 mag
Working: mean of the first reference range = 10.5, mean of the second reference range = 10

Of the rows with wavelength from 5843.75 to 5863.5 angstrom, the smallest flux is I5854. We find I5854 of 9.821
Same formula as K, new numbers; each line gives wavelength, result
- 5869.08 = 10.16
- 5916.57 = 9.777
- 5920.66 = 9.982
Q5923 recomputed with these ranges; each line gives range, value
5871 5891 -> 7.468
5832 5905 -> 7.337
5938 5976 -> 10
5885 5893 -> 7.36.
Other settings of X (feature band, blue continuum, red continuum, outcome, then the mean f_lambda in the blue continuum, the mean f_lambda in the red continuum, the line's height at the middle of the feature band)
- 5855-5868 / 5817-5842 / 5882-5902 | -0.11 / 10.5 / 7.87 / 9.18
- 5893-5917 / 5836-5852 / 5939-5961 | 0.18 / 10.5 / 10.1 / 10.3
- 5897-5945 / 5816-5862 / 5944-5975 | 0.07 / 10.4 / 10.1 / 10.2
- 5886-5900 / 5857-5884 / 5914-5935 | 0.29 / 9.93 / 10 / 9.97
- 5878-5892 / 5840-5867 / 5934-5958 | 0.21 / 10.3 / 10.1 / 10.2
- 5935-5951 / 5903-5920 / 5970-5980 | -0.03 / 9.39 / 10.3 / 9.82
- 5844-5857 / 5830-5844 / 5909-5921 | 0.04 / 10.7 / 9.63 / 10.5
